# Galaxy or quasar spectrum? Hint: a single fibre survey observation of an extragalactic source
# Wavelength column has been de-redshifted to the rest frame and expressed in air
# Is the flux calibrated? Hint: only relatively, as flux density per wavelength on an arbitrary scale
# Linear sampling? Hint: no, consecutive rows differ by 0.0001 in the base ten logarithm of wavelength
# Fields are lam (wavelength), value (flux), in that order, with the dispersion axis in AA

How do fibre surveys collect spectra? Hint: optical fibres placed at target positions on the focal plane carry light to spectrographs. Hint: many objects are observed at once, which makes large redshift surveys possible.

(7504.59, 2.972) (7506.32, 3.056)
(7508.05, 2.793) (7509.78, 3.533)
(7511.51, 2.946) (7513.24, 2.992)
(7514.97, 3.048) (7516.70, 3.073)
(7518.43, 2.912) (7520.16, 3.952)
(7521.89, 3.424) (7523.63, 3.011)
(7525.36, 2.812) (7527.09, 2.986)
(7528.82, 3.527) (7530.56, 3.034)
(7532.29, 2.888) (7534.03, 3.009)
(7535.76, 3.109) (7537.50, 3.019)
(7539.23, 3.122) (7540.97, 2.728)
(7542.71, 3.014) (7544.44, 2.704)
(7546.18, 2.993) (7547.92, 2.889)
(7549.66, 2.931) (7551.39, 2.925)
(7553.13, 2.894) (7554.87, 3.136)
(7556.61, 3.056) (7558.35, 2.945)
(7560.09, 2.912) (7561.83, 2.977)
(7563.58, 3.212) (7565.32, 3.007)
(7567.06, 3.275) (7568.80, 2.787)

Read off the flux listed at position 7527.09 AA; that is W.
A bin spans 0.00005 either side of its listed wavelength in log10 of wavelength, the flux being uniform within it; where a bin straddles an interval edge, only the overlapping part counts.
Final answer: 2.986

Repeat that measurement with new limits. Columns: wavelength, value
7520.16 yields 3.952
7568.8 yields 2.787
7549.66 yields 2.931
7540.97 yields 2.728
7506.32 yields 3.056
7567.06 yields 3.275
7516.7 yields 3.073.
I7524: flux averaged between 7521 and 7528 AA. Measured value 3.07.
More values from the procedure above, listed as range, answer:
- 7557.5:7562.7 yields 2.95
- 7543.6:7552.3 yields 2.89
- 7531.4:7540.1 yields 3.03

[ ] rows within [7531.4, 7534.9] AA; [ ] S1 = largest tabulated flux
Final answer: 3.009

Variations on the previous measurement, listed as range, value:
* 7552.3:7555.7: 3.136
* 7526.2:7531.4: 3.527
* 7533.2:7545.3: 3.122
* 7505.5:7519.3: 3.533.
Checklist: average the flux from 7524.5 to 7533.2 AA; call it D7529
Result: 3.05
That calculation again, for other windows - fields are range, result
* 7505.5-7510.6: 3.12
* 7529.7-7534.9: 2.98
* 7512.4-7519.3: 3.01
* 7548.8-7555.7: 2.97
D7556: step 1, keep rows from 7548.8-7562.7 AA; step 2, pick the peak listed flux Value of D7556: 3.136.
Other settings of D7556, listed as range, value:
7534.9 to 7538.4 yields 3.109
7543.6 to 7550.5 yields 2.993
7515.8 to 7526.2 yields 3.952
